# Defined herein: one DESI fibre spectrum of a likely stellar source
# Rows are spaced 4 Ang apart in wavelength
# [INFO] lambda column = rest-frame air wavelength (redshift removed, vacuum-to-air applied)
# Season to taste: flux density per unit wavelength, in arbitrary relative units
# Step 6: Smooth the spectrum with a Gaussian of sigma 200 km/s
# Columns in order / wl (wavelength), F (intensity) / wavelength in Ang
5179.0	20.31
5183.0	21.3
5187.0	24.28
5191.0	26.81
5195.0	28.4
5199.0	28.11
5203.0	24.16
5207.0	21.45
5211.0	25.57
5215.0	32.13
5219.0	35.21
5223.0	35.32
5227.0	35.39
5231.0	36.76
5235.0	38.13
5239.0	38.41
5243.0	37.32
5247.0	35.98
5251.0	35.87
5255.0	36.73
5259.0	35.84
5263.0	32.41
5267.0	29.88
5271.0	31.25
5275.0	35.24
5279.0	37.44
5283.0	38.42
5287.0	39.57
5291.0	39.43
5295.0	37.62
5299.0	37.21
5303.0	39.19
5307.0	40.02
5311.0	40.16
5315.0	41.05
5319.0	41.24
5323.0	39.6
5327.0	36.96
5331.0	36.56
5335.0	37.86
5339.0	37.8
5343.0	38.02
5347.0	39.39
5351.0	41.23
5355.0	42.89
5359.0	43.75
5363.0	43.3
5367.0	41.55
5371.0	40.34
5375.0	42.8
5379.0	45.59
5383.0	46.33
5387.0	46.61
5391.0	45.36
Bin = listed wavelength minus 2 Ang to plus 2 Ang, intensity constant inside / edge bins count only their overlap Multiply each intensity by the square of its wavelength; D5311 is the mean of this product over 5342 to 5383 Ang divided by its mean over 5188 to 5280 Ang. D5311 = 1.36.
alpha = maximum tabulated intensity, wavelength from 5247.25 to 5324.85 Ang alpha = 41.24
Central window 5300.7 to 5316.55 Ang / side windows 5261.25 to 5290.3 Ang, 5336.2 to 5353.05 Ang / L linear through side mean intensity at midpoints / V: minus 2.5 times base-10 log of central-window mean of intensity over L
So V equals -0.09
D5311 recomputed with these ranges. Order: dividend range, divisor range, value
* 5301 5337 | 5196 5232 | 1.35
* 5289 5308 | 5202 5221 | 1.43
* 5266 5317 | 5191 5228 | 1.33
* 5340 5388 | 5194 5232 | 1.49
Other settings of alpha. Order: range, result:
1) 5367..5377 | 42.8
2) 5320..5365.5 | 43.75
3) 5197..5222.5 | 35.21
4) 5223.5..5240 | 38.41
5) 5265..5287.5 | 39.57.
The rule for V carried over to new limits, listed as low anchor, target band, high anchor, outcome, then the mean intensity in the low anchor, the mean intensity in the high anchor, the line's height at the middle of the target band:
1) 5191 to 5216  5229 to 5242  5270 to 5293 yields -0.22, 26.4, 37.1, 30.8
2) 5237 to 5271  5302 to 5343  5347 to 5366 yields 0.03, 35.1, 42.4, 39.9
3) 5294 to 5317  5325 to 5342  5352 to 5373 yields 0.10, 39.3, 42.3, 40.8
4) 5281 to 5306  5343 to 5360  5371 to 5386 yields 0.03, 38.6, 44.4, 42.6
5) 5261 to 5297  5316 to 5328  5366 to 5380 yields -0.02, 35.7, 42.4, 38.8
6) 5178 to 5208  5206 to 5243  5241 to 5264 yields -0.10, 24.6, 35.8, 30.5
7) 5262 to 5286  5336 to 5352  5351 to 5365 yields 0.07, 34.4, 43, 41.6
